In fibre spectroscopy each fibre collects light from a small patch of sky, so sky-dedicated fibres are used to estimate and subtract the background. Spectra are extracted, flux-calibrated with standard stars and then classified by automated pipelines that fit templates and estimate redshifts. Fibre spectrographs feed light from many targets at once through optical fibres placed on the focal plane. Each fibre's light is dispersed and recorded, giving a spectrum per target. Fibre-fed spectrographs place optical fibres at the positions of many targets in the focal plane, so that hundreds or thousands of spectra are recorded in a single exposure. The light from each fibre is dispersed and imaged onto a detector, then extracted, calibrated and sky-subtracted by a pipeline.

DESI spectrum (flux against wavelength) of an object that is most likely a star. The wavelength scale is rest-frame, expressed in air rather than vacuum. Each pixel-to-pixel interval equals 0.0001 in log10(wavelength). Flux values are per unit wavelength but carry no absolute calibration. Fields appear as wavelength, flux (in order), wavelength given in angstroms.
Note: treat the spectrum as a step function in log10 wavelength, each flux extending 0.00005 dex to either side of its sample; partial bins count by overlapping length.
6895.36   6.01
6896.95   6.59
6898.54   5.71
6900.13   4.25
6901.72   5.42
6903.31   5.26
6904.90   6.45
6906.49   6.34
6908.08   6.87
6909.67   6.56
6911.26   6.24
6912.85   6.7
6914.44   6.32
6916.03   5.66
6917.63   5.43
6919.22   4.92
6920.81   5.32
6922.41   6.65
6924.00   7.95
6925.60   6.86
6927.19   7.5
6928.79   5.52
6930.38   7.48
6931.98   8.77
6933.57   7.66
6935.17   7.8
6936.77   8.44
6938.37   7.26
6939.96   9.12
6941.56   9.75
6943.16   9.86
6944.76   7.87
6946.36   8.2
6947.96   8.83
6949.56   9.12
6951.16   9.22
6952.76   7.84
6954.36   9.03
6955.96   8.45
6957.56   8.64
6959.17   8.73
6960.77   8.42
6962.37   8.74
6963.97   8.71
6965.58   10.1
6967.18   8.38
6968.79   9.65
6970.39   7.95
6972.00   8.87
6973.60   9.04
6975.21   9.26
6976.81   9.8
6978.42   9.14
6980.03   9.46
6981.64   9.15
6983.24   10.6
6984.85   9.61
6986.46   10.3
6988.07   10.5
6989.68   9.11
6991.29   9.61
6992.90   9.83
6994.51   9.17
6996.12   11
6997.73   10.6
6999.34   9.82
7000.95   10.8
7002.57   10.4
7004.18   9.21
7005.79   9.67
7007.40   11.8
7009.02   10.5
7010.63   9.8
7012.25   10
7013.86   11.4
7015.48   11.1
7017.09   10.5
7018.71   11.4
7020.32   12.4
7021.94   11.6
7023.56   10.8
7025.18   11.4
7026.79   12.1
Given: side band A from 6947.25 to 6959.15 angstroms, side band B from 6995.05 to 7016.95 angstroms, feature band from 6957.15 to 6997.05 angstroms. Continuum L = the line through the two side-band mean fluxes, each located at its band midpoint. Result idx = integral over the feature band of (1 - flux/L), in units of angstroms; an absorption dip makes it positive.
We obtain 0.6 angstroms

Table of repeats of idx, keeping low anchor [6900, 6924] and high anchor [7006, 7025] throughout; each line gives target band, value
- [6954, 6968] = -0.7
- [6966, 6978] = -0.2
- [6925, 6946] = -2.5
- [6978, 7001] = -0.4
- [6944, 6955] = -1.1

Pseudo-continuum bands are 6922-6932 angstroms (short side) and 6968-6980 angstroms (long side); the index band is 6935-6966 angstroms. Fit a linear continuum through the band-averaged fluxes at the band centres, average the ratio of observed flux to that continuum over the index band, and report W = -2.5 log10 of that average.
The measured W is -0.07 mag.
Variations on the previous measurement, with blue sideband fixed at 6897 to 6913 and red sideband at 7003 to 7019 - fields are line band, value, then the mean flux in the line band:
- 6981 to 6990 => -0.06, 9.94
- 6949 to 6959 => -0.08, 8.71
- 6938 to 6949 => -0.15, 8.77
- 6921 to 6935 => -0.04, 7.23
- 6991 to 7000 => -0.02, 10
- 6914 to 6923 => 0.16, 5.67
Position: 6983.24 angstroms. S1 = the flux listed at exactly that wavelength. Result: 10.6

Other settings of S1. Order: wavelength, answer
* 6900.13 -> 4.25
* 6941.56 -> 9.75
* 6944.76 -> 7.87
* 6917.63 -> 5.43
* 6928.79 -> 5.52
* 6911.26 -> 6.24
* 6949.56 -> 9.12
